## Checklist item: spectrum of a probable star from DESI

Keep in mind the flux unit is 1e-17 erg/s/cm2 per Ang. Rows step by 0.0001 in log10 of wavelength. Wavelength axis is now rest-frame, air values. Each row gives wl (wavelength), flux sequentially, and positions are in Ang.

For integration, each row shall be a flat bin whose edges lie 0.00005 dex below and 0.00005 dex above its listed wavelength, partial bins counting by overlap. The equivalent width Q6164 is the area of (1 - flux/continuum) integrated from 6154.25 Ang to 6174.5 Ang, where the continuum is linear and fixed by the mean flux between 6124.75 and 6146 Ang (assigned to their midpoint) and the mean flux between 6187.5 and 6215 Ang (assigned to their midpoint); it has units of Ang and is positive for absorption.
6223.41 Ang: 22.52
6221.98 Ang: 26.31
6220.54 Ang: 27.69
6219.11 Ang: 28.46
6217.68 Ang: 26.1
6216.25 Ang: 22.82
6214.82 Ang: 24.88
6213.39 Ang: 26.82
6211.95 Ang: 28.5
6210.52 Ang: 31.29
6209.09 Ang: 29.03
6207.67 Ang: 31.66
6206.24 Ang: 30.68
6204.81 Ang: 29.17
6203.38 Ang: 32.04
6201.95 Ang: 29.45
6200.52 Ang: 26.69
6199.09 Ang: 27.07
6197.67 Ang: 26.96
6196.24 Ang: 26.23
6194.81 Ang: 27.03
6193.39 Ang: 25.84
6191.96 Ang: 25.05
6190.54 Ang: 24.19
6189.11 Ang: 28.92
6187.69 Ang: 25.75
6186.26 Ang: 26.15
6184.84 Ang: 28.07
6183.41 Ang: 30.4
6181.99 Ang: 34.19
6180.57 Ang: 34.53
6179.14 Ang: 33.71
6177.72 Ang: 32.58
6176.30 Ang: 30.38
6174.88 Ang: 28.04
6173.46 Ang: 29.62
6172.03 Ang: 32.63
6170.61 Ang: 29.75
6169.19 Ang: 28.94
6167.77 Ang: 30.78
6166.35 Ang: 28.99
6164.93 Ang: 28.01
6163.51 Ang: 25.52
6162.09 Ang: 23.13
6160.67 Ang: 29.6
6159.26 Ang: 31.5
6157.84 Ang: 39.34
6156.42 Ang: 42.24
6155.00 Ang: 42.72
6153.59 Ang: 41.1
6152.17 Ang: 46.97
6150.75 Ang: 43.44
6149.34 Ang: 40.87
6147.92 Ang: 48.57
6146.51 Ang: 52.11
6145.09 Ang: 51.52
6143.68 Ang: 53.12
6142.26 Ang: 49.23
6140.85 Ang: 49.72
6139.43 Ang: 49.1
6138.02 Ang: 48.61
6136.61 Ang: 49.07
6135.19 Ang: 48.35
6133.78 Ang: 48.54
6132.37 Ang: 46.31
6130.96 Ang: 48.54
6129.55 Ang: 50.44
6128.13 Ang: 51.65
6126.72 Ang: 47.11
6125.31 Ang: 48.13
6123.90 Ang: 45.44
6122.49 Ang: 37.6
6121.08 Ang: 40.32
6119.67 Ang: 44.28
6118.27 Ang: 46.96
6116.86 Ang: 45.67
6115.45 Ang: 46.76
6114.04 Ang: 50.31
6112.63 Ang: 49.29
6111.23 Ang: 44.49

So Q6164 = 4.3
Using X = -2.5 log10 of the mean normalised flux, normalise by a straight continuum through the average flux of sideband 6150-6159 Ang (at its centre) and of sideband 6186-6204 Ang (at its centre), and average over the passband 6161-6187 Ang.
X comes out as 0.16 mag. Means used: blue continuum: 42.1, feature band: 29.7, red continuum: 27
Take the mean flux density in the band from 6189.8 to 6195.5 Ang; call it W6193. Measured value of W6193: 25.5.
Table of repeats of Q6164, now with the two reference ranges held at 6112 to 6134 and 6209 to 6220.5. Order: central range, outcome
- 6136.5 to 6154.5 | -2.6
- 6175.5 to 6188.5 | 1.4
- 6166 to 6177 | 1.9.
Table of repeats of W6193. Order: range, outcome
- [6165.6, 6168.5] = 29.9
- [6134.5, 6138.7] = 48.6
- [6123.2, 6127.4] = 46.9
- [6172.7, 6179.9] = 30.9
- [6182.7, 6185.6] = 29.2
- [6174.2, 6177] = 29.2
